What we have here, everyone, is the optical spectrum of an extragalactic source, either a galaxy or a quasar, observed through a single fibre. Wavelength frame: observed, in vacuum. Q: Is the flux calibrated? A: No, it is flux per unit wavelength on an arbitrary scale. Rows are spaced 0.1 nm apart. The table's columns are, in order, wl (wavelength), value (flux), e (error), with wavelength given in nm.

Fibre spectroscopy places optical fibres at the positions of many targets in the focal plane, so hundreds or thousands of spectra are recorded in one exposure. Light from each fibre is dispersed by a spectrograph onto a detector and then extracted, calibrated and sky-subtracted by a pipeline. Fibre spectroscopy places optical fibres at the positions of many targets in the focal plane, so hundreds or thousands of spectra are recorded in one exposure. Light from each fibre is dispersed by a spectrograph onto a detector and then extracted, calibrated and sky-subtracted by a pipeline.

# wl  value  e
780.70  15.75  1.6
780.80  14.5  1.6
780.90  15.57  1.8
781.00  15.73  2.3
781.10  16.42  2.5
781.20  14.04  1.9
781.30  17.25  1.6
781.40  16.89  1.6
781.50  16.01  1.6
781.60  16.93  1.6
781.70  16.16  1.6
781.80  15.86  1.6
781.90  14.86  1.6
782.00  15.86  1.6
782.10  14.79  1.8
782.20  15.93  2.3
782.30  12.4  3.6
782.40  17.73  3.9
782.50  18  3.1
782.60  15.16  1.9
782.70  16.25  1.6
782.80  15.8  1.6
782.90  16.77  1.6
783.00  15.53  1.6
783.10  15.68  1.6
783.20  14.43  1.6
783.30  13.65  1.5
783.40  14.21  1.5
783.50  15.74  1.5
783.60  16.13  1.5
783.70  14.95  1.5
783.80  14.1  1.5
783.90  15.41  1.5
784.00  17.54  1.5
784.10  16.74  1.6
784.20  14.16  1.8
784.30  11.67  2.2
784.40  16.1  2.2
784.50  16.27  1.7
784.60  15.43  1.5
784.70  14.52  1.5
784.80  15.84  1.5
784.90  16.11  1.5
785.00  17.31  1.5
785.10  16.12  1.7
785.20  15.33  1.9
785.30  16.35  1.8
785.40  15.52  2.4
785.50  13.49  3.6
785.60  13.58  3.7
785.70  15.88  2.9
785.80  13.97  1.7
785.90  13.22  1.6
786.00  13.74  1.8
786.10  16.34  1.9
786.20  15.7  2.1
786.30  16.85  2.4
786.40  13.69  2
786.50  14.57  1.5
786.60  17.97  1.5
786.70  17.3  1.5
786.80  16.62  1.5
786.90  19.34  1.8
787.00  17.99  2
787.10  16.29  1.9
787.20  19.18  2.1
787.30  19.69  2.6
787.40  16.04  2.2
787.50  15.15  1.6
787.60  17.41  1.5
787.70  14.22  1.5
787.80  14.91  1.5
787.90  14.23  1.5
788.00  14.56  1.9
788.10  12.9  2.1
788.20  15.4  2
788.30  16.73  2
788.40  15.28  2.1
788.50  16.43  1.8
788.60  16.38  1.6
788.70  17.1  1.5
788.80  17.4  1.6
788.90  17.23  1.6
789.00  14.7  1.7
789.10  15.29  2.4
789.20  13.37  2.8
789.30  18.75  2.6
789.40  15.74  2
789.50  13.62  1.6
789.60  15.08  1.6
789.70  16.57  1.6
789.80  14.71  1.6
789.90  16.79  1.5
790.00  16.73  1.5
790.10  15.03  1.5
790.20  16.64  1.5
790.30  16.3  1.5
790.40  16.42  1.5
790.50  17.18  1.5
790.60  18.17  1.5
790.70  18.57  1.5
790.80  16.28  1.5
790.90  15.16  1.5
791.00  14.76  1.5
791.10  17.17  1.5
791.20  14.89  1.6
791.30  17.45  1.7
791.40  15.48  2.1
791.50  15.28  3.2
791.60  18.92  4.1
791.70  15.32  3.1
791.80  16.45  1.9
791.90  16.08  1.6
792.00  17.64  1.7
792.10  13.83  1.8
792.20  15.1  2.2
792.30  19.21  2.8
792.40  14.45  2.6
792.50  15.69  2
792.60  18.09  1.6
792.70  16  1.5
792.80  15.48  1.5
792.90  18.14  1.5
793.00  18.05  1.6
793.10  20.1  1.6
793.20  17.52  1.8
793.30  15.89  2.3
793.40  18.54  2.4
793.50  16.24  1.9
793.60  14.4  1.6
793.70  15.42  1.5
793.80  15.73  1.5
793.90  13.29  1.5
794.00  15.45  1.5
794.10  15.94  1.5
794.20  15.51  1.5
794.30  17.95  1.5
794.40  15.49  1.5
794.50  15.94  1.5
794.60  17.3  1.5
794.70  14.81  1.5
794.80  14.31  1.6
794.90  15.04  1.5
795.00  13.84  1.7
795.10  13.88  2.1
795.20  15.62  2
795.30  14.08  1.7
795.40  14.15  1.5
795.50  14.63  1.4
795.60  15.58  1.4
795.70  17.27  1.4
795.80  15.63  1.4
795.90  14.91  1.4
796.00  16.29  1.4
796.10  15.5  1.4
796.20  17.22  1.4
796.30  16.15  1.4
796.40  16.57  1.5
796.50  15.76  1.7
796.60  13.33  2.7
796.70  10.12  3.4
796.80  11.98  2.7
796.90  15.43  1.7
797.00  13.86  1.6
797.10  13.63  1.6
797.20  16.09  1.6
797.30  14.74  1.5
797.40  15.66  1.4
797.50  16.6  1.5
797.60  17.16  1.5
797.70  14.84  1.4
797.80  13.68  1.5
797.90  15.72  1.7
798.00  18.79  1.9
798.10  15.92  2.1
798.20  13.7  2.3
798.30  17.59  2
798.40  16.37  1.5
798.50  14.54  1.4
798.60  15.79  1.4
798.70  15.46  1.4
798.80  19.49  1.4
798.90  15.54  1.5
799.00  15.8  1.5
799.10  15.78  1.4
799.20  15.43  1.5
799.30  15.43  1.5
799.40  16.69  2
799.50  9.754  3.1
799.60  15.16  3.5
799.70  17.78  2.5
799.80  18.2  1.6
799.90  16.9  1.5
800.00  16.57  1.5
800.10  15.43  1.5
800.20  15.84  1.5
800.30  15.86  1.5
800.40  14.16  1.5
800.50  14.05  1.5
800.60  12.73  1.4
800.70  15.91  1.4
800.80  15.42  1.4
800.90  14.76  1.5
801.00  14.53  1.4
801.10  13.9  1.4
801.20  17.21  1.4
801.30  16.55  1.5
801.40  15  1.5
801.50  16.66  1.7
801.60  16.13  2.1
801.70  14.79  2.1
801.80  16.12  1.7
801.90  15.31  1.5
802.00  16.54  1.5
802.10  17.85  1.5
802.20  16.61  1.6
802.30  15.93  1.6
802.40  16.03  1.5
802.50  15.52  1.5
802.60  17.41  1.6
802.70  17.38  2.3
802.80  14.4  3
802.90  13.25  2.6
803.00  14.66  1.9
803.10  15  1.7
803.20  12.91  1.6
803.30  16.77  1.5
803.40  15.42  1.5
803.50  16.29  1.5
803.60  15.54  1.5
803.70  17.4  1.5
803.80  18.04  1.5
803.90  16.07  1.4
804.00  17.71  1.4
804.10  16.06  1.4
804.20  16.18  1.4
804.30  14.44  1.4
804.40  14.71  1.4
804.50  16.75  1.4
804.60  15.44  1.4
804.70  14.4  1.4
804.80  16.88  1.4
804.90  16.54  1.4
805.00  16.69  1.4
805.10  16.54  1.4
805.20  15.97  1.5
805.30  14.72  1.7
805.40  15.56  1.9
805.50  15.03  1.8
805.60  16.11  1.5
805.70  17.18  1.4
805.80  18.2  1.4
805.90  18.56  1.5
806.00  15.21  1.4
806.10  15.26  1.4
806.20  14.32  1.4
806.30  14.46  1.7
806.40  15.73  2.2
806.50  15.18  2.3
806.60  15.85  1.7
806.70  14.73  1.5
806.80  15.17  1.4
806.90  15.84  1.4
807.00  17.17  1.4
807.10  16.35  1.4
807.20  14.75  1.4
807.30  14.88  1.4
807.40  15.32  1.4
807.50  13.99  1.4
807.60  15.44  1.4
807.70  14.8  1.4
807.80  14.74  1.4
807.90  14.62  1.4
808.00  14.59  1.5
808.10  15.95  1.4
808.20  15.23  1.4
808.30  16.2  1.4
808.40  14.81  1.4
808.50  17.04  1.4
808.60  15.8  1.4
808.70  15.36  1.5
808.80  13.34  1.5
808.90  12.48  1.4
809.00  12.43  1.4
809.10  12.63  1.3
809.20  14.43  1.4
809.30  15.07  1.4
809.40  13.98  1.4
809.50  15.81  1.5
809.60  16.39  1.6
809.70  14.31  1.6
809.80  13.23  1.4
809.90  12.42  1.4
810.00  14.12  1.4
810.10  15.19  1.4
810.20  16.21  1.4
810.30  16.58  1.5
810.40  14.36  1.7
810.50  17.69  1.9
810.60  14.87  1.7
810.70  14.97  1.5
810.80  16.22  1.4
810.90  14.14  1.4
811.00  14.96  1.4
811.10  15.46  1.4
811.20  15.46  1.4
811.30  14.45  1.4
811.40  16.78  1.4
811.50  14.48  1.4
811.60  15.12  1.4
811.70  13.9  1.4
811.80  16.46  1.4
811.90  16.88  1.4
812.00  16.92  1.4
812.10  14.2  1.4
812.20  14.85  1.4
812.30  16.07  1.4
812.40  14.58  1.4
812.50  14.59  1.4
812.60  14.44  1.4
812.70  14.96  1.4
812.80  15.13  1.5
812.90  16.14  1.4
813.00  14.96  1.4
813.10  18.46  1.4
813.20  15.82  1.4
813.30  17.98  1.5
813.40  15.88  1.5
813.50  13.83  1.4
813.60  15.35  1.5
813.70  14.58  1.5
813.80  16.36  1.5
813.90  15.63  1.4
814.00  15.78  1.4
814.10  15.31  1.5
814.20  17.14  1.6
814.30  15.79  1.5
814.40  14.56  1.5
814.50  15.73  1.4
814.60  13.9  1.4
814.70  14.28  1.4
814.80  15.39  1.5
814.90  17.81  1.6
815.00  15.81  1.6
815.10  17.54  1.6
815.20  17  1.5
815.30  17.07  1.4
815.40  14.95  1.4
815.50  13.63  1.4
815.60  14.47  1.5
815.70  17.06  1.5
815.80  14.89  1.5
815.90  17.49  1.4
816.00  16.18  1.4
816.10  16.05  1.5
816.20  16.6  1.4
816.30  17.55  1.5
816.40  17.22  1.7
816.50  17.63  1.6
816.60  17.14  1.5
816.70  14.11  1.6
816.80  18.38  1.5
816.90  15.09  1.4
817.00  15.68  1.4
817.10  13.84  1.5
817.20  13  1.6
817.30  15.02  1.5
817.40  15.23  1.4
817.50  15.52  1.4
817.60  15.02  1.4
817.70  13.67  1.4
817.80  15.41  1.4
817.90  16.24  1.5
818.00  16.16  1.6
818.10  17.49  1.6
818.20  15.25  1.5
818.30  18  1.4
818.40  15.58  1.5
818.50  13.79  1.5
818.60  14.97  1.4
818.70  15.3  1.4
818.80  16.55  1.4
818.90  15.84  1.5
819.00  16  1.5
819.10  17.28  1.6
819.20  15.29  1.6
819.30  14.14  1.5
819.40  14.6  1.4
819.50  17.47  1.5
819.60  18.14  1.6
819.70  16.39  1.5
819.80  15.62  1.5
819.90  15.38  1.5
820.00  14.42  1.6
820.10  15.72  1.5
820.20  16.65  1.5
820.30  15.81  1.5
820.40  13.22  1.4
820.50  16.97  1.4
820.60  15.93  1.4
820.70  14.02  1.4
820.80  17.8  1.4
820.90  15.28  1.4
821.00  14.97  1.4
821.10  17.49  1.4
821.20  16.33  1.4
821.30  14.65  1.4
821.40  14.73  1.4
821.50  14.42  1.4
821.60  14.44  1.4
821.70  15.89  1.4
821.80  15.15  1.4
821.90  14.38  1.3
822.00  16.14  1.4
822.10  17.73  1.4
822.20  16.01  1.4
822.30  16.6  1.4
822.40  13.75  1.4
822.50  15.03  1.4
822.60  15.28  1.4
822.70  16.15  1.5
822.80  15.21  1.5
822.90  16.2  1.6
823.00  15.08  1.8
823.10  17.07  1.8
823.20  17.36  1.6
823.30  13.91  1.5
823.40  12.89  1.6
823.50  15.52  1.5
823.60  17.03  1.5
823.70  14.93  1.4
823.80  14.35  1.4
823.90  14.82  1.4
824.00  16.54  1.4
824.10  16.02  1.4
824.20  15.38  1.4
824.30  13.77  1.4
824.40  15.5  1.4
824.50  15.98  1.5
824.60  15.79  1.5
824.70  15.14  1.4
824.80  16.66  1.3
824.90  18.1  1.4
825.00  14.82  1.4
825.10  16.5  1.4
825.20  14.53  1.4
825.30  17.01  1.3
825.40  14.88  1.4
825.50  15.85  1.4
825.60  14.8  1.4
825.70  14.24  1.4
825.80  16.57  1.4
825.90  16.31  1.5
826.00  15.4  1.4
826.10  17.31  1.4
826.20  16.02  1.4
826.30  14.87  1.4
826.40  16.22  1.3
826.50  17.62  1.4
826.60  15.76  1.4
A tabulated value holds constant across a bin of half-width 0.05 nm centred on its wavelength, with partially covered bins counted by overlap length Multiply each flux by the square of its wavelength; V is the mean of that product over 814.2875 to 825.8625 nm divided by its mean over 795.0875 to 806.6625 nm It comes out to 1.05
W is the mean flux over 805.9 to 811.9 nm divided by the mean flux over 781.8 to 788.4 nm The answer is 0.97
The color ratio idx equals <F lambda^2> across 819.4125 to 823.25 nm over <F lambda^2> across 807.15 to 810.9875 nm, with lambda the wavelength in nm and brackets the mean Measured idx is 1.09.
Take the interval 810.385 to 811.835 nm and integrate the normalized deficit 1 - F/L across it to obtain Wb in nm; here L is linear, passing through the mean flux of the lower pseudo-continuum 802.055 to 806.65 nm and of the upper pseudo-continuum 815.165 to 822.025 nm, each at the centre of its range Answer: 0.05 nm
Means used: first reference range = 15.9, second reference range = 15.7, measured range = 15.3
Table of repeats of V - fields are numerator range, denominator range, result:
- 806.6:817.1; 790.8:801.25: 1.02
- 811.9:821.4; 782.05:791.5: 1.07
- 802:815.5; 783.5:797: 1.03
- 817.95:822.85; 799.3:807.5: 1.04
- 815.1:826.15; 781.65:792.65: 1.08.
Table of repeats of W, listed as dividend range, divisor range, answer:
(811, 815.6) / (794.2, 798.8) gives 1.01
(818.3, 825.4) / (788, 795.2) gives 0.97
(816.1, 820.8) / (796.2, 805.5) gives 1.01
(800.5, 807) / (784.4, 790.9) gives 0.99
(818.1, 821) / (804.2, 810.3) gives 1.03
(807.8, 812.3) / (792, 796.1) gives 0.95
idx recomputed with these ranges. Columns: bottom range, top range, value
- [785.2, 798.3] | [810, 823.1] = 1.05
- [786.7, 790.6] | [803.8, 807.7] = 1.02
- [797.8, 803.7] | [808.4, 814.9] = 1.00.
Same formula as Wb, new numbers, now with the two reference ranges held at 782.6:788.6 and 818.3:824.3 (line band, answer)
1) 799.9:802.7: -0.02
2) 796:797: 0.06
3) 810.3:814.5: 0.02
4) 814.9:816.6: -0.09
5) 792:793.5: -0.12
